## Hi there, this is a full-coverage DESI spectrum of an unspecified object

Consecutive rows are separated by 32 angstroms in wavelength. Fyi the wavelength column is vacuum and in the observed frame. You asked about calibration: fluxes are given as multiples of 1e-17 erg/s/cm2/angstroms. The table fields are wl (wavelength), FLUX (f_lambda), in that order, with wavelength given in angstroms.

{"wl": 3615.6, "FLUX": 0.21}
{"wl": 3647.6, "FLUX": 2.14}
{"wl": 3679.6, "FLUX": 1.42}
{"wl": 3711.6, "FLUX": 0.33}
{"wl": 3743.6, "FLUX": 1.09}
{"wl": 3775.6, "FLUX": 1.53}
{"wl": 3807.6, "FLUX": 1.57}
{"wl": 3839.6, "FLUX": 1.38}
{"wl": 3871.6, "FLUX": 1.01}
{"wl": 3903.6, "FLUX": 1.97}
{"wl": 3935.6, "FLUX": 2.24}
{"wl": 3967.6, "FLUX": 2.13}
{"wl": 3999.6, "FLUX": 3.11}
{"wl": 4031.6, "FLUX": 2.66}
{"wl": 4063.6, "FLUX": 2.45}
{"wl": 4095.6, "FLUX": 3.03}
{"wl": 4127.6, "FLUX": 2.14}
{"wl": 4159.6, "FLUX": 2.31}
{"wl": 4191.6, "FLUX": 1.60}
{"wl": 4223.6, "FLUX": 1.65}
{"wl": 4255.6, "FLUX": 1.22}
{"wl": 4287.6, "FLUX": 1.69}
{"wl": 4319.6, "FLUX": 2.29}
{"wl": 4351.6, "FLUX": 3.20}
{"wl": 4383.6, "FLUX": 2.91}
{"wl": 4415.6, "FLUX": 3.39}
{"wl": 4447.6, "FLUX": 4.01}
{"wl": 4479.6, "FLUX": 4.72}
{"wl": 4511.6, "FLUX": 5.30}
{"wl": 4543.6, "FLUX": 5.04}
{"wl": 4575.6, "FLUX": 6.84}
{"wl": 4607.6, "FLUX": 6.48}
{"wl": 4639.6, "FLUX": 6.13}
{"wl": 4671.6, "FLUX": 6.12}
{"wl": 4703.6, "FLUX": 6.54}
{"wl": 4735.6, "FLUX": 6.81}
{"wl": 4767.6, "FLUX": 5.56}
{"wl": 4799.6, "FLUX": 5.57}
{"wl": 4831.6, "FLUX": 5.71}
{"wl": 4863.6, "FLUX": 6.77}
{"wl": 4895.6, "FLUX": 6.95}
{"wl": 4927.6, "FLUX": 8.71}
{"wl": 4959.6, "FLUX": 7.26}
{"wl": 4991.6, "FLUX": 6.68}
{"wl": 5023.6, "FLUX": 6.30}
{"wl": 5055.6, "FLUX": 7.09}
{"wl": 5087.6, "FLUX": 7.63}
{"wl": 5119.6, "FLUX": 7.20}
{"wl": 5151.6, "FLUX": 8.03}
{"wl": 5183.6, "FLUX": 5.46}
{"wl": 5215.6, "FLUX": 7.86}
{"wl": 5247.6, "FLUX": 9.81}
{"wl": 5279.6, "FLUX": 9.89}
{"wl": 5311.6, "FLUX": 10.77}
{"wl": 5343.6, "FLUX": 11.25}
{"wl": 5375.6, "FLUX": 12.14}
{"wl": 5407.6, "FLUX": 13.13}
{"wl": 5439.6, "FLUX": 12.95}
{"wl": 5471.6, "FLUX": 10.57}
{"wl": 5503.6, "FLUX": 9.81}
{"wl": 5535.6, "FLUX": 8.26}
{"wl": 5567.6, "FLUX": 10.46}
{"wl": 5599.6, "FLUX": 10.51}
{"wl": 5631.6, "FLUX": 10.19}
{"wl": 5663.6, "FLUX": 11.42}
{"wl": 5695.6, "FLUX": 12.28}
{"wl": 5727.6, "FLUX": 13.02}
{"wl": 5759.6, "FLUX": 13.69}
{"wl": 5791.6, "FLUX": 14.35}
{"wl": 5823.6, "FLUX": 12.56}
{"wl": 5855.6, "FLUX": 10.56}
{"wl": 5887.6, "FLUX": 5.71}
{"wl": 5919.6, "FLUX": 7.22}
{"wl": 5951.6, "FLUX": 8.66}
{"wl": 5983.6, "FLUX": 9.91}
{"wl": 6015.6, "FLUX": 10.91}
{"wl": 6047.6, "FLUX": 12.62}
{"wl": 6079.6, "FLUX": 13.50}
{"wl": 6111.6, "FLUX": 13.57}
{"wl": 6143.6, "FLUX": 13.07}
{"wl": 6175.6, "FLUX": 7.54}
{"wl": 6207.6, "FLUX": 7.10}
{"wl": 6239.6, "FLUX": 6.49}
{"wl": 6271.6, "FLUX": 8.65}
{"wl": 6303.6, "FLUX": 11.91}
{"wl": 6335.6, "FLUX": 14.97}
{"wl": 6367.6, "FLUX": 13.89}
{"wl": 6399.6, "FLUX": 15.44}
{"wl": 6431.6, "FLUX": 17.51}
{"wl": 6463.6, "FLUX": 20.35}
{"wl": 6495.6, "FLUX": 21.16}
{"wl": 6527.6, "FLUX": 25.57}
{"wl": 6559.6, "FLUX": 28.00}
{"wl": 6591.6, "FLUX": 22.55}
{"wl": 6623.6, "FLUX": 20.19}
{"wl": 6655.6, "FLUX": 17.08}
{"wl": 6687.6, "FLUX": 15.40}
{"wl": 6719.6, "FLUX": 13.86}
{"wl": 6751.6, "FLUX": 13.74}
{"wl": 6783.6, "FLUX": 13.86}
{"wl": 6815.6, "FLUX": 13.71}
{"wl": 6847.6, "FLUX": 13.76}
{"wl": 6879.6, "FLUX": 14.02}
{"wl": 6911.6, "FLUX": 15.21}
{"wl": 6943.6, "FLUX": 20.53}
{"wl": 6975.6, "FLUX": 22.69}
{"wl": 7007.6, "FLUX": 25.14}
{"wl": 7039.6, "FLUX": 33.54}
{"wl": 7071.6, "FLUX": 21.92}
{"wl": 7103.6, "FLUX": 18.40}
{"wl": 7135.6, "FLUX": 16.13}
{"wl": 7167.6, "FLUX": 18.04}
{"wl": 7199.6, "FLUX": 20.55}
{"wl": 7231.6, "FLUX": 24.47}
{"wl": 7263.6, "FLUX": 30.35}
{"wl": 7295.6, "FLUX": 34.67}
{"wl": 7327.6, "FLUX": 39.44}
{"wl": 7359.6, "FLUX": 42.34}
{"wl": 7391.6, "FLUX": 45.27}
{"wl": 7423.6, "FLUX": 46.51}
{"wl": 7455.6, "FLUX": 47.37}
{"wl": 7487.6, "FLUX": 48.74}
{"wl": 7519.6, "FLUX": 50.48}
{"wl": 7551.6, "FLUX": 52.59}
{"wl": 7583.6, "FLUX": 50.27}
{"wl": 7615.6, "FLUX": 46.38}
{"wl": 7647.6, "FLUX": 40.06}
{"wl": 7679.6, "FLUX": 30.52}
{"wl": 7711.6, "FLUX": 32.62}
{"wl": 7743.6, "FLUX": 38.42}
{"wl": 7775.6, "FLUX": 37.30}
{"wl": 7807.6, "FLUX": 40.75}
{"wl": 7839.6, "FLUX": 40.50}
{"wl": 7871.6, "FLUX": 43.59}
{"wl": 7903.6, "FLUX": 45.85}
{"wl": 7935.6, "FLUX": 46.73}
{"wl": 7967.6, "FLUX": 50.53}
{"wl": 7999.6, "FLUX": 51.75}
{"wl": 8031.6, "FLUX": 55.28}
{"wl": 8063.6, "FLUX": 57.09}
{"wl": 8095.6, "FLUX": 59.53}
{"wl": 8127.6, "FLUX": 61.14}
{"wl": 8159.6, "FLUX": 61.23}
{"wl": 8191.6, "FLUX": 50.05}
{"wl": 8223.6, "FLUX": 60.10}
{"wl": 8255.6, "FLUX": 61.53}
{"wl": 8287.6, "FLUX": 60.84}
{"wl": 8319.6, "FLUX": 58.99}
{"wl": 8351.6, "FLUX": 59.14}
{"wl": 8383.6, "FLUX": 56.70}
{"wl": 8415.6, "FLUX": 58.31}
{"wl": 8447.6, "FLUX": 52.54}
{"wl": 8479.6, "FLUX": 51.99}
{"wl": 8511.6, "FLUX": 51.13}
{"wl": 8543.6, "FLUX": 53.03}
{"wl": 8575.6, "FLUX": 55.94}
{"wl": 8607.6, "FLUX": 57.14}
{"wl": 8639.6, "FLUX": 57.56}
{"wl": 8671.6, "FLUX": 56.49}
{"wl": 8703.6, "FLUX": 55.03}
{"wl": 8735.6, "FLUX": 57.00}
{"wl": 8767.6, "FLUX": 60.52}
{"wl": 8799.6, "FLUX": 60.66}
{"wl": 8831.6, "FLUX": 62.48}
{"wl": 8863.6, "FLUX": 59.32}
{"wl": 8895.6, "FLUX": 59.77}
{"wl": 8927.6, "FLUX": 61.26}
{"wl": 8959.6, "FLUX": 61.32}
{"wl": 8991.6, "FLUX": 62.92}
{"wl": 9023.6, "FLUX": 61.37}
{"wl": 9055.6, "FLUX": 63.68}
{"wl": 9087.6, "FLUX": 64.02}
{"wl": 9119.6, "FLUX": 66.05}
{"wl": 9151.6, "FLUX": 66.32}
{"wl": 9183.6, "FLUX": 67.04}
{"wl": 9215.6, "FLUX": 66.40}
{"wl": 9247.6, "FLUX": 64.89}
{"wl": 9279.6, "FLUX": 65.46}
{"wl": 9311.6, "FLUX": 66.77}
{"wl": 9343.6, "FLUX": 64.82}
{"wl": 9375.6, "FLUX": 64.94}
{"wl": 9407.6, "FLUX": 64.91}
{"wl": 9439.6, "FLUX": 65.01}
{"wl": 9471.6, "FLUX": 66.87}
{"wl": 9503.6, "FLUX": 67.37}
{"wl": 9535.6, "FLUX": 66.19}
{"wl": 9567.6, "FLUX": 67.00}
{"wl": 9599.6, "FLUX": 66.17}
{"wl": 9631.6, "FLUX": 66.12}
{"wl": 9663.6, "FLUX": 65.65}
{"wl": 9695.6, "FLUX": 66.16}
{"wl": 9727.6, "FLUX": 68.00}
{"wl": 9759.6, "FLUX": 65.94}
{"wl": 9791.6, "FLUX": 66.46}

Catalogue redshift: 0.000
